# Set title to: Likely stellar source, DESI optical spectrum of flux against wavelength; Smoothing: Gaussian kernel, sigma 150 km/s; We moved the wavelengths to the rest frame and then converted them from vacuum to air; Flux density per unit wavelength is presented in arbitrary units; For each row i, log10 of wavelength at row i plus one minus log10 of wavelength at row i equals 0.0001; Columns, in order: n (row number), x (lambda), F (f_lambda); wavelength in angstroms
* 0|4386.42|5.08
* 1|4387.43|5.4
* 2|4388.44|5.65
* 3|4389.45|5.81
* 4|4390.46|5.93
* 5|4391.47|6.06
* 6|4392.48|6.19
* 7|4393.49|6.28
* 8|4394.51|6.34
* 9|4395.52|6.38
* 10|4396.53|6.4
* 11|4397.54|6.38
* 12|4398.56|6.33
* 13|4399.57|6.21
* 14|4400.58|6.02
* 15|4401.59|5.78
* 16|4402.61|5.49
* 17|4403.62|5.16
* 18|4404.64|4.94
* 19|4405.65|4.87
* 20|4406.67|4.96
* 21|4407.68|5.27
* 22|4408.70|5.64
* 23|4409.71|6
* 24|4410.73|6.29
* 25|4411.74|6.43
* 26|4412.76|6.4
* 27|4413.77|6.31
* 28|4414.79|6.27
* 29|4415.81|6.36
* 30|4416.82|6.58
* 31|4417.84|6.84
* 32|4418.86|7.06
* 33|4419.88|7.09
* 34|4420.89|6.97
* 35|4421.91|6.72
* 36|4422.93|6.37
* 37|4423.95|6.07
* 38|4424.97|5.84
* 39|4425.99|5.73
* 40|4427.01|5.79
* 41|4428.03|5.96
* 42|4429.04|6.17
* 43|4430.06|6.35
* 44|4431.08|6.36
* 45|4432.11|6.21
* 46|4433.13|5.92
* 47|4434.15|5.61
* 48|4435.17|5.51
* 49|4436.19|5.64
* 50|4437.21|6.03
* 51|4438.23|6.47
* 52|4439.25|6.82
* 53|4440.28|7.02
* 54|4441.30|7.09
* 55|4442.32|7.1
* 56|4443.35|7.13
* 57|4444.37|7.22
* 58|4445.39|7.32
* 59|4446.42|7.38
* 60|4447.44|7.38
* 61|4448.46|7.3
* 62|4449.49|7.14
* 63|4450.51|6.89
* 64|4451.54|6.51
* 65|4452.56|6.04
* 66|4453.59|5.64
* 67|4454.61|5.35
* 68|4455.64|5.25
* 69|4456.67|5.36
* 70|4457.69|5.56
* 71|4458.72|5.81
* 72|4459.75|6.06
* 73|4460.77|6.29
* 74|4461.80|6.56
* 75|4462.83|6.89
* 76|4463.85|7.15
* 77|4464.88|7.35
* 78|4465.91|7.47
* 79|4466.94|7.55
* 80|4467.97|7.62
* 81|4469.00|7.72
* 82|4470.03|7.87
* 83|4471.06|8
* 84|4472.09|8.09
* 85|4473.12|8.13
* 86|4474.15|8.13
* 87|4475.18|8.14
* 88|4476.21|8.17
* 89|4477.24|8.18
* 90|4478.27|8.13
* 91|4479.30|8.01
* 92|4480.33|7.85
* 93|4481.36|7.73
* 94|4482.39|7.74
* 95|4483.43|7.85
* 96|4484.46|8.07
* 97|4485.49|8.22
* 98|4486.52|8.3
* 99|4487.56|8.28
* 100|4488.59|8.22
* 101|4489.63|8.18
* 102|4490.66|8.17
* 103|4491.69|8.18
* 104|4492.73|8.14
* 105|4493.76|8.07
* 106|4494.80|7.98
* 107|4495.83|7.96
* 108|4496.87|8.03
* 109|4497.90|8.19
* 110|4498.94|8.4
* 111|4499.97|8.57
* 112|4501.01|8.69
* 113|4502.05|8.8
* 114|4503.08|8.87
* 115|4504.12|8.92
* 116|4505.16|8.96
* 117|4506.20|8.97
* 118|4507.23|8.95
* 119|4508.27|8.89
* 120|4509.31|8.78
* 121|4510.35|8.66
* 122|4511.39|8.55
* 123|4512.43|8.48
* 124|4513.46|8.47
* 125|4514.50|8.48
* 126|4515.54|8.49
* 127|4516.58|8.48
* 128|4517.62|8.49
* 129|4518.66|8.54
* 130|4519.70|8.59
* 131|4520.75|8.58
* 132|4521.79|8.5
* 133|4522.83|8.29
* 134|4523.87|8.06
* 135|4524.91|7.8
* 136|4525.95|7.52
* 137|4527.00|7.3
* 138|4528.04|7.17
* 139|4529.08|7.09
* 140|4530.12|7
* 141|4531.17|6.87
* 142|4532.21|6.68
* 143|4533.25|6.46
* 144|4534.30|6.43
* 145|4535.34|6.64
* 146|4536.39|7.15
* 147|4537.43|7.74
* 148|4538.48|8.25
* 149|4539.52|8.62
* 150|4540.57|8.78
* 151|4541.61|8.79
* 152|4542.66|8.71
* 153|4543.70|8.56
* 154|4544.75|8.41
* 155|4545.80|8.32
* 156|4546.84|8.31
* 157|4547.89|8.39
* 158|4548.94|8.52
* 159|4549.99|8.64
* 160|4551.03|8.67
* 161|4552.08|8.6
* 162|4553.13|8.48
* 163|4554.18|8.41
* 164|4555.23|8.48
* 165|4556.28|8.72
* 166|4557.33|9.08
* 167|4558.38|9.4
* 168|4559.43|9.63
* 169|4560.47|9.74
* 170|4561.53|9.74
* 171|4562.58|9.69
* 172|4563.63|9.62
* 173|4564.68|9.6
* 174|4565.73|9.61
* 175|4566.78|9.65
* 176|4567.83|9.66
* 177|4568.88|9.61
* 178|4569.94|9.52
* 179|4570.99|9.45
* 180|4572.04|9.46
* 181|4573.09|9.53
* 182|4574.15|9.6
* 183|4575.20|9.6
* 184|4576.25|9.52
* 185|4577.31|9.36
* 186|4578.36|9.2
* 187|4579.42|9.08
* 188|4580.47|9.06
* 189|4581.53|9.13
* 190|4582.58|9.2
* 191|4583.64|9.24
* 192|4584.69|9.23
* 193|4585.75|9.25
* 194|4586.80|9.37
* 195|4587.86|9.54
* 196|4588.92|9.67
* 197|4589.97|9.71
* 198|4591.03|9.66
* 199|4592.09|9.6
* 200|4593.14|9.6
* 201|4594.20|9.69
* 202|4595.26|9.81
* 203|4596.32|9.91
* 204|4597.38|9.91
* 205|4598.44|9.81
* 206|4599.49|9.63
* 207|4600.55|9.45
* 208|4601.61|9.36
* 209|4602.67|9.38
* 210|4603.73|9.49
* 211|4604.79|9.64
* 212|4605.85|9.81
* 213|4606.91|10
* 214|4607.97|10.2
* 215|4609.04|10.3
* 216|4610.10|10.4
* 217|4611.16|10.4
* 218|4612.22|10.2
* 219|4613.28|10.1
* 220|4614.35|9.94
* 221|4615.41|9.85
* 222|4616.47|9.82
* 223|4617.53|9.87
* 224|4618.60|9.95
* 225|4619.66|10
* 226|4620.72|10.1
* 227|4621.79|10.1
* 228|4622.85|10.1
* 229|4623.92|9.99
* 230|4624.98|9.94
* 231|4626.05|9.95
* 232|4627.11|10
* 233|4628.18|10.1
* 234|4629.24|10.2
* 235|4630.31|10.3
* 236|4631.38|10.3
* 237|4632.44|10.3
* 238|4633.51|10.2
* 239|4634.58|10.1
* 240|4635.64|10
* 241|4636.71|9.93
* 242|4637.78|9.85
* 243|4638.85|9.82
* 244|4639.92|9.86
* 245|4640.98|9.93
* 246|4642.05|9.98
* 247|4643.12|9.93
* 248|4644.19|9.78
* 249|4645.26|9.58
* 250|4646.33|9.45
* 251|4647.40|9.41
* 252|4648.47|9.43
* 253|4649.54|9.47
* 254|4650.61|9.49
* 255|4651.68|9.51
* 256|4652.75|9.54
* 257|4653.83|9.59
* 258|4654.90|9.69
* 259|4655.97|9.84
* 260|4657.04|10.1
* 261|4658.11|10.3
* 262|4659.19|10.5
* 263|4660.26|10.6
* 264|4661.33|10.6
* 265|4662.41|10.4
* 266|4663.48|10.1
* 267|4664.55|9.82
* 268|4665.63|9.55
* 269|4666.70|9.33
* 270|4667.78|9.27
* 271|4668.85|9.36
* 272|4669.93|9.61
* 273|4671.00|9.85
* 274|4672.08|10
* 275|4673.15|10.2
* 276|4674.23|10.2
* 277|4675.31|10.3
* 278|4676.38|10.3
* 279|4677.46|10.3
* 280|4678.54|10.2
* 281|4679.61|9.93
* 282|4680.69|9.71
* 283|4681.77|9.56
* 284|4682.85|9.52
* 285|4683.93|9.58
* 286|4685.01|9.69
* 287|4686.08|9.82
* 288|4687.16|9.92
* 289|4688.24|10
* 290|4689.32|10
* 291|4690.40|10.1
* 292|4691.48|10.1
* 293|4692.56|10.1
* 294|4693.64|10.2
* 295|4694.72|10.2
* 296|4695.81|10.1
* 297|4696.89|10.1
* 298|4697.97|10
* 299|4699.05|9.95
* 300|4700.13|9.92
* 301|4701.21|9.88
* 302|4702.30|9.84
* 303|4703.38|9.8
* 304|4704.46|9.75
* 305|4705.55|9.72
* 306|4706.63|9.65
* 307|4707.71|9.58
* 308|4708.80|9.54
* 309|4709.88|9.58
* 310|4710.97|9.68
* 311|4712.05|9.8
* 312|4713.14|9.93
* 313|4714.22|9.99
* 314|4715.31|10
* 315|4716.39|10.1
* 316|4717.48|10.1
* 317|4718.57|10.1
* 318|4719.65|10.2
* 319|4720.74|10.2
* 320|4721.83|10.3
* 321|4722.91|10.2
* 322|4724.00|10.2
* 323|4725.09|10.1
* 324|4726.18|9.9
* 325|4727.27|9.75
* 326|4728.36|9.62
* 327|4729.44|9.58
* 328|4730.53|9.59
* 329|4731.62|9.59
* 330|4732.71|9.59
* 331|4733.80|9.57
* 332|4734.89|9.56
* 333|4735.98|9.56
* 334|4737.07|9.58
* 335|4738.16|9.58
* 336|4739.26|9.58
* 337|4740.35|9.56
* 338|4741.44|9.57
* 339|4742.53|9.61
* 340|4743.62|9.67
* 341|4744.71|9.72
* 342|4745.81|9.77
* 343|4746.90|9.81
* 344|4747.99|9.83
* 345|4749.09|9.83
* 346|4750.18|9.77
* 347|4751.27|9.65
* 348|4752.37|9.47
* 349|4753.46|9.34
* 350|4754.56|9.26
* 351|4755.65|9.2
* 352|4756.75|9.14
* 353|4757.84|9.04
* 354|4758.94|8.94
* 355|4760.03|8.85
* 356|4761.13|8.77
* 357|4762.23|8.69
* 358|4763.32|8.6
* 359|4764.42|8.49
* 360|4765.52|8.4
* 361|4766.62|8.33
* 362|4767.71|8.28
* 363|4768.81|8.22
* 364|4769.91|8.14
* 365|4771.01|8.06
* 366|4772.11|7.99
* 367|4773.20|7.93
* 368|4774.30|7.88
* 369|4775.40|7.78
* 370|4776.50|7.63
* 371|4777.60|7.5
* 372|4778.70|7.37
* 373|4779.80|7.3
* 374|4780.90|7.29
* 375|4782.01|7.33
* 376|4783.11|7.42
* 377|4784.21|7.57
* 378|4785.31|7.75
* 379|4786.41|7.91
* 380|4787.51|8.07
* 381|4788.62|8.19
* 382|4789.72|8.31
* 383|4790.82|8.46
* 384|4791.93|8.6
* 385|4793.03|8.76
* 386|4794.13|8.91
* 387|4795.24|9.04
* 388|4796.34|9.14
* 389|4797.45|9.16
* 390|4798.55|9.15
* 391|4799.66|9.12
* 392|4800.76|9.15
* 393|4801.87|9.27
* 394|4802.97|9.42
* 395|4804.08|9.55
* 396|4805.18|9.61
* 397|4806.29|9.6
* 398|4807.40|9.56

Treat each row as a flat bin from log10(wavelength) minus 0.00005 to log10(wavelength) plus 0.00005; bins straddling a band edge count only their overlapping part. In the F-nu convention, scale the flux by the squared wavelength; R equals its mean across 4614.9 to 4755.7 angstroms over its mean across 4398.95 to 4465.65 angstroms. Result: 1.76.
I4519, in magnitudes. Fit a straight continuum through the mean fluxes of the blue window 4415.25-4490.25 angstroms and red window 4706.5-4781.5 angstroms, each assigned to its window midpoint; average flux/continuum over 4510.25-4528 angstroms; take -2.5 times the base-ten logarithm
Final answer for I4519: -0.11 mag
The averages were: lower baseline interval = 6.95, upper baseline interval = 9.22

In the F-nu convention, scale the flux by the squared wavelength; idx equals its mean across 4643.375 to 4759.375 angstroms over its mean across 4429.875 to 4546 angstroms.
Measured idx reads 1.41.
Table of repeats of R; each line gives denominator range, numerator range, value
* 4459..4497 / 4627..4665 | 1.38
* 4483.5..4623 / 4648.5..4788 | 1.14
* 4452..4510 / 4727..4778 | 1.32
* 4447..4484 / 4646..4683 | 1.51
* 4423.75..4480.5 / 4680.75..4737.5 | 1.62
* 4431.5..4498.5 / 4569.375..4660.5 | 1.44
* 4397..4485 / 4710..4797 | 1.56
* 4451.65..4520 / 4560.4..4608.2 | 1.27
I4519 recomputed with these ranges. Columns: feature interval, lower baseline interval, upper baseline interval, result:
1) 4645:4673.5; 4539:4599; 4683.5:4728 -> -0.011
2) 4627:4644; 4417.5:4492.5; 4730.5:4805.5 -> -0.241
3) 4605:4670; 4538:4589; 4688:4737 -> -0.049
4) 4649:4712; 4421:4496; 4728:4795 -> -0.189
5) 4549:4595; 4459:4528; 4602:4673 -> -0.028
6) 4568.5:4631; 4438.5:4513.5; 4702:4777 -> -0.152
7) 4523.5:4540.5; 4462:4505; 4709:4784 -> 0.128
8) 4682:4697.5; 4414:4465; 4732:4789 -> -0.207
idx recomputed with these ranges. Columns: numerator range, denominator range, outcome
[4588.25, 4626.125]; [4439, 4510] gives 1.37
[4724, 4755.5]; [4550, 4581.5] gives 1.12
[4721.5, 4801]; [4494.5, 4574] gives 1.15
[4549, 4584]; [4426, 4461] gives 1.54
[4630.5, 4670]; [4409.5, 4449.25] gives 1.67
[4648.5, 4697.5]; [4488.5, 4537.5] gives 1.31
